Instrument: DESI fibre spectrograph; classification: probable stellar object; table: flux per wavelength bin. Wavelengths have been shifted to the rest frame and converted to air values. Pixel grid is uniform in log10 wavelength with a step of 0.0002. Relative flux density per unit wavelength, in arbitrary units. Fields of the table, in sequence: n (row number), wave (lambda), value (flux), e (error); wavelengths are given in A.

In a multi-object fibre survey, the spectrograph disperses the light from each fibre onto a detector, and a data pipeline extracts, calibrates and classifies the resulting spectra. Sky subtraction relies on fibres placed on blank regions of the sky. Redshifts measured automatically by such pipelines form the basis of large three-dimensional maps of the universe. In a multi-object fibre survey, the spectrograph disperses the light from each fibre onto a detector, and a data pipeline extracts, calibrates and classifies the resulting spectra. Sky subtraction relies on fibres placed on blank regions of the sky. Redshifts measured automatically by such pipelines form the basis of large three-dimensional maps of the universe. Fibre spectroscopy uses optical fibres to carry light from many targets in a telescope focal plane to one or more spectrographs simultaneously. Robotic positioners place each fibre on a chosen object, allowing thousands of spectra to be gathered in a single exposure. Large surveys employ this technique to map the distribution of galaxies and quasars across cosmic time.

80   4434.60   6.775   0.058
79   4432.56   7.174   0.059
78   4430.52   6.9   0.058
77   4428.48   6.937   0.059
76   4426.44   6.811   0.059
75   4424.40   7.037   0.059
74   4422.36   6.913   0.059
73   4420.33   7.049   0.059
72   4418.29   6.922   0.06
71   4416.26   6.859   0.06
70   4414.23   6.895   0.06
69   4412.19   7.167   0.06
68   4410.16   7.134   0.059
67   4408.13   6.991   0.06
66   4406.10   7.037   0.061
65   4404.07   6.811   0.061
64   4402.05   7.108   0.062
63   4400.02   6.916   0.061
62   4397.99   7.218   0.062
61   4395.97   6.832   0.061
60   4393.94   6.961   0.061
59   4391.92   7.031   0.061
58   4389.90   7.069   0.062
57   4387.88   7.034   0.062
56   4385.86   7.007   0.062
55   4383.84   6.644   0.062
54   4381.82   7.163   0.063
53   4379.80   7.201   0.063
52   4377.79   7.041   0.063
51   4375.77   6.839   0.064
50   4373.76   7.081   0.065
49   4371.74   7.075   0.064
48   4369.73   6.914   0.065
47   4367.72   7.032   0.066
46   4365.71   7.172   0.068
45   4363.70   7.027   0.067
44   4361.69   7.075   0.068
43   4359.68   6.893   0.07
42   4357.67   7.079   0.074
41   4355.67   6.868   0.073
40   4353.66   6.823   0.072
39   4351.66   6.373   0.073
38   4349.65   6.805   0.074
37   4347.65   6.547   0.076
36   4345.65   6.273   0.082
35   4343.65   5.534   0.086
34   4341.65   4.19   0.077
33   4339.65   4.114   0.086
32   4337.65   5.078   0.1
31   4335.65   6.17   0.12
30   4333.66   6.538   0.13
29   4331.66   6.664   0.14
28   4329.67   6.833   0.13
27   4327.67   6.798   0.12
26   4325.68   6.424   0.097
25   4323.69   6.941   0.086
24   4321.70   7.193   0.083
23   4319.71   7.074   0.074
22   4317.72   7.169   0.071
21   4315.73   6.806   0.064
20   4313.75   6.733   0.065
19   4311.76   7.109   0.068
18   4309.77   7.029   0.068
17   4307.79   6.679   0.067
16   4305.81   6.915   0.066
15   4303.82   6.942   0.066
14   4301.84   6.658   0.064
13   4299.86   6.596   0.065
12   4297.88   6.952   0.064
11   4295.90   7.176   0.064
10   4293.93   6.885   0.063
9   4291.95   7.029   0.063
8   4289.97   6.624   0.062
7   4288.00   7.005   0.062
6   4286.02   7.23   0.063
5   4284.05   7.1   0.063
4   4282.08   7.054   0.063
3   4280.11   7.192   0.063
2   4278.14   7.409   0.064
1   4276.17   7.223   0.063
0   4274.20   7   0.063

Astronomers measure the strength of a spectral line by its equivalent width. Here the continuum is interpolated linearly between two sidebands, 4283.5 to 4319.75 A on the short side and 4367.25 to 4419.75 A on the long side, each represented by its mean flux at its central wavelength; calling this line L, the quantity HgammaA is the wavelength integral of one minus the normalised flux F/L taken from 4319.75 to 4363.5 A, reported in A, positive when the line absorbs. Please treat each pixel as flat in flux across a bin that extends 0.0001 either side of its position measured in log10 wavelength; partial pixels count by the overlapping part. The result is 3.7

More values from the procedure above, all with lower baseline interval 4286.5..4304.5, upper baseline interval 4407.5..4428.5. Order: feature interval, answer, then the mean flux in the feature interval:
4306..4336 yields 0.33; 6.83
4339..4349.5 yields 2.17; 5.49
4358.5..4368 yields -0.15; 7.04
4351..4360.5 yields 0.15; 6.82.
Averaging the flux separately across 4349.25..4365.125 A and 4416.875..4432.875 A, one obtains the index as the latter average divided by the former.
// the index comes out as 1.01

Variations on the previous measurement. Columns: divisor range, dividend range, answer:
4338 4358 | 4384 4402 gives 1.17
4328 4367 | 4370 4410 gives 1.11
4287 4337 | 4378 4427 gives 1.02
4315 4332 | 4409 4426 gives 1.01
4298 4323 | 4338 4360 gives 0.88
